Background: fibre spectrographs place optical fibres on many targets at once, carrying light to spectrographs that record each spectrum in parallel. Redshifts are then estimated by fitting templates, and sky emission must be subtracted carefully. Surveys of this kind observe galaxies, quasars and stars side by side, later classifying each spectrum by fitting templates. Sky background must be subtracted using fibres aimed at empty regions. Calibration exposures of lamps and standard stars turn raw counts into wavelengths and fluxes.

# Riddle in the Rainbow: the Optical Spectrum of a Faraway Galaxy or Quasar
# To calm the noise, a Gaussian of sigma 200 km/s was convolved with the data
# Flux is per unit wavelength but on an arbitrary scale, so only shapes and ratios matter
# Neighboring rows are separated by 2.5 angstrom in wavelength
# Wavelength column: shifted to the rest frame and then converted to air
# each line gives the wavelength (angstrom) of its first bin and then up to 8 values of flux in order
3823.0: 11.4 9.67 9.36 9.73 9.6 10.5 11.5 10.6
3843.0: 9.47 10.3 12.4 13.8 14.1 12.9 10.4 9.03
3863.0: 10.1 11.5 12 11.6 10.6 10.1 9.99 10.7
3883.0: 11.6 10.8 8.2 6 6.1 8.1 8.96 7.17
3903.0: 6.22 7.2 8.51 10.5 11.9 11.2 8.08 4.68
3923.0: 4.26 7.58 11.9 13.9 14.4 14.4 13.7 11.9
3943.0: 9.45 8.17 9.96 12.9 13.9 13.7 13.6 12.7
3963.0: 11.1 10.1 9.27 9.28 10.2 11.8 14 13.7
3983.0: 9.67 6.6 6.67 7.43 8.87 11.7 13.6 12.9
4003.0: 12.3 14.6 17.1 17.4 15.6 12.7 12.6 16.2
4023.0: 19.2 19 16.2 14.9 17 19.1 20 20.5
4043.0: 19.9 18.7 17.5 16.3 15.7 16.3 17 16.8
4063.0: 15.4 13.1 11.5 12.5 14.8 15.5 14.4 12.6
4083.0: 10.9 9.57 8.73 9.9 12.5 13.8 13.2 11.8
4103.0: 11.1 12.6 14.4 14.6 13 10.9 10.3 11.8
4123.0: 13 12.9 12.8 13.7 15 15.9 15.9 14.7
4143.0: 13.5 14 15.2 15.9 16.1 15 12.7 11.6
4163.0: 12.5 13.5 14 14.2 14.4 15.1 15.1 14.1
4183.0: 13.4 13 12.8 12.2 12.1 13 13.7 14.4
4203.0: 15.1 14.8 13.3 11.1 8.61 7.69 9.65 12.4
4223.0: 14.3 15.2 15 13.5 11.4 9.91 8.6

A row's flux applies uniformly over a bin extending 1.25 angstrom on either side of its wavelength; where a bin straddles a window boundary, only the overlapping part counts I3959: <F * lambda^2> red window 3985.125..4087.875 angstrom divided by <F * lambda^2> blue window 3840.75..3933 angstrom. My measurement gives 1.61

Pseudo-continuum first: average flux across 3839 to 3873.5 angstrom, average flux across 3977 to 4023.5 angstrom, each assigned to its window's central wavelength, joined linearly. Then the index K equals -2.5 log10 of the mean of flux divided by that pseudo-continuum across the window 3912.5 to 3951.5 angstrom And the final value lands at 0.15 mag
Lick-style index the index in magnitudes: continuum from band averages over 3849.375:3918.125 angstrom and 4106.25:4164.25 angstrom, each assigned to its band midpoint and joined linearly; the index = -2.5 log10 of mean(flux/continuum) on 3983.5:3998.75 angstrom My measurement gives 0.27 mag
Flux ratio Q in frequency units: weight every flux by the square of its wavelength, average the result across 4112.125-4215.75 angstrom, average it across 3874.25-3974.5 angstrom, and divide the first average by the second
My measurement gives 1.50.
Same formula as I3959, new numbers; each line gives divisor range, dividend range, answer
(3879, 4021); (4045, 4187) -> 1.38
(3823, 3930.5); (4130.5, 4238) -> 1.59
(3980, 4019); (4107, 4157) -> 1.23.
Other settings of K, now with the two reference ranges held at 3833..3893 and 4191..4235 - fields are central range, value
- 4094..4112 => -0.09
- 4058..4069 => -0.23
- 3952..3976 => -0.03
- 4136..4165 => -0.17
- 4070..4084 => -0.15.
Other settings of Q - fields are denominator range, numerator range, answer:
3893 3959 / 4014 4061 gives 1.78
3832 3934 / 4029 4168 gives 1.59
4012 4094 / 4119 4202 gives 0.96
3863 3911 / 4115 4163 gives 1.69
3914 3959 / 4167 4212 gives 1.40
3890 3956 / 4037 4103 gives 1.58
